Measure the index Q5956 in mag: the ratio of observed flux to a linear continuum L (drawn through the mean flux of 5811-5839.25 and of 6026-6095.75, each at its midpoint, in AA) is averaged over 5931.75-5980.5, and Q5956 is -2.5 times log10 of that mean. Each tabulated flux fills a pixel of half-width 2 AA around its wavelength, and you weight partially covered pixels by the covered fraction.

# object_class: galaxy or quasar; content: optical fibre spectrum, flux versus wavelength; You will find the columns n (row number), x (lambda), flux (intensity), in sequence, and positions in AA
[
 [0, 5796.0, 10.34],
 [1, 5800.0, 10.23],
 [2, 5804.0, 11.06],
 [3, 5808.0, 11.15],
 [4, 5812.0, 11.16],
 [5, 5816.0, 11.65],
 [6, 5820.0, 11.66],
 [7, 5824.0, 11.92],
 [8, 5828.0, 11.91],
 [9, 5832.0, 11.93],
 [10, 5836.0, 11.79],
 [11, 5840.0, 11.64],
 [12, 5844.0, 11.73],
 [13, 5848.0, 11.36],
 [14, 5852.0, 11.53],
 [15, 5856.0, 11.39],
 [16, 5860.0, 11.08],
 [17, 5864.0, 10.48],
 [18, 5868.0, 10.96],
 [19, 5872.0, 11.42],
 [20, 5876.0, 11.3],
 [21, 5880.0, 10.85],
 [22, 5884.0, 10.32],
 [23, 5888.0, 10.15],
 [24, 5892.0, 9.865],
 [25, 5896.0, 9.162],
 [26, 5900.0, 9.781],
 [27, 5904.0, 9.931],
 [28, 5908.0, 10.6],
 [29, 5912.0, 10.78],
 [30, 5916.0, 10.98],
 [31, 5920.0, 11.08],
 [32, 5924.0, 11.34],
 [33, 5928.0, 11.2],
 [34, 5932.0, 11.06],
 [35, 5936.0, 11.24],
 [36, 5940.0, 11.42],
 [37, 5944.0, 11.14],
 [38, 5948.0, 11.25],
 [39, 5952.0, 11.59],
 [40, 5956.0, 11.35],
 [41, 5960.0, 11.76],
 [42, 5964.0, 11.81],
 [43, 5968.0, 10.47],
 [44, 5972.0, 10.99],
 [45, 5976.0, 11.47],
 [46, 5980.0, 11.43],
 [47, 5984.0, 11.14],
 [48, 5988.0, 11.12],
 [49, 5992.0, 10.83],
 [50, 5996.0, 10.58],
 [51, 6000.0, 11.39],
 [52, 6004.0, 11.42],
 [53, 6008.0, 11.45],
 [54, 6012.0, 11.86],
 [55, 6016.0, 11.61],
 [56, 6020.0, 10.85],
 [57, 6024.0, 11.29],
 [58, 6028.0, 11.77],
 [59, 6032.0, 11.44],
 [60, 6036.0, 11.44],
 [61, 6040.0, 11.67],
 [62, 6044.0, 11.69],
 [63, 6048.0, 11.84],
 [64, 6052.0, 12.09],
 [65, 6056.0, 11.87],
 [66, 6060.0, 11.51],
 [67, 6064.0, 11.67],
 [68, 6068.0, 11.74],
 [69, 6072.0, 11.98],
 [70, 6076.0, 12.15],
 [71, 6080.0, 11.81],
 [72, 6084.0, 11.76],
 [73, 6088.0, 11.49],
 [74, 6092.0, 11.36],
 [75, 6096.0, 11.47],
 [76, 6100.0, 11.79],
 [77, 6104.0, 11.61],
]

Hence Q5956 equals 0.04 mag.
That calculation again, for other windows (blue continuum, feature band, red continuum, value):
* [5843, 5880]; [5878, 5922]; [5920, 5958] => 0.09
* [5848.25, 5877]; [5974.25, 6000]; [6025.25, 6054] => 0.04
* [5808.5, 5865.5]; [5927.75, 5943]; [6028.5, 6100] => 0.04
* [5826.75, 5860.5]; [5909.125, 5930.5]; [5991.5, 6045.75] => 0.04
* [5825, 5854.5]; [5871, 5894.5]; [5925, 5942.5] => 0.09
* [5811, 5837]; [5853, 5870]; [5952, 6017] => 0.06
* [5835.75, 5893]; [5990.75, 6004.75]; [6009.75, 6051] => 0.04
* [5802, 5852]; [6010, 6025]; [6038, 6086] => 0.03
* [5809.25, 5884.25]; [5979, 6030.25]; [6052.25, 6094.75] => 0.03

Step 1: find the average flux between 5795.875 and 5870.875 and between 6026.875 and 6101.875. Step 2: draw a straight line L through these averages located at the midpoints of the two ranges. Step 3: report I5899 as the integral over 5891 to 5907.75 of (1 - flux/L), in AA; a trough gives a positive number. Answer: 2.45 AA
